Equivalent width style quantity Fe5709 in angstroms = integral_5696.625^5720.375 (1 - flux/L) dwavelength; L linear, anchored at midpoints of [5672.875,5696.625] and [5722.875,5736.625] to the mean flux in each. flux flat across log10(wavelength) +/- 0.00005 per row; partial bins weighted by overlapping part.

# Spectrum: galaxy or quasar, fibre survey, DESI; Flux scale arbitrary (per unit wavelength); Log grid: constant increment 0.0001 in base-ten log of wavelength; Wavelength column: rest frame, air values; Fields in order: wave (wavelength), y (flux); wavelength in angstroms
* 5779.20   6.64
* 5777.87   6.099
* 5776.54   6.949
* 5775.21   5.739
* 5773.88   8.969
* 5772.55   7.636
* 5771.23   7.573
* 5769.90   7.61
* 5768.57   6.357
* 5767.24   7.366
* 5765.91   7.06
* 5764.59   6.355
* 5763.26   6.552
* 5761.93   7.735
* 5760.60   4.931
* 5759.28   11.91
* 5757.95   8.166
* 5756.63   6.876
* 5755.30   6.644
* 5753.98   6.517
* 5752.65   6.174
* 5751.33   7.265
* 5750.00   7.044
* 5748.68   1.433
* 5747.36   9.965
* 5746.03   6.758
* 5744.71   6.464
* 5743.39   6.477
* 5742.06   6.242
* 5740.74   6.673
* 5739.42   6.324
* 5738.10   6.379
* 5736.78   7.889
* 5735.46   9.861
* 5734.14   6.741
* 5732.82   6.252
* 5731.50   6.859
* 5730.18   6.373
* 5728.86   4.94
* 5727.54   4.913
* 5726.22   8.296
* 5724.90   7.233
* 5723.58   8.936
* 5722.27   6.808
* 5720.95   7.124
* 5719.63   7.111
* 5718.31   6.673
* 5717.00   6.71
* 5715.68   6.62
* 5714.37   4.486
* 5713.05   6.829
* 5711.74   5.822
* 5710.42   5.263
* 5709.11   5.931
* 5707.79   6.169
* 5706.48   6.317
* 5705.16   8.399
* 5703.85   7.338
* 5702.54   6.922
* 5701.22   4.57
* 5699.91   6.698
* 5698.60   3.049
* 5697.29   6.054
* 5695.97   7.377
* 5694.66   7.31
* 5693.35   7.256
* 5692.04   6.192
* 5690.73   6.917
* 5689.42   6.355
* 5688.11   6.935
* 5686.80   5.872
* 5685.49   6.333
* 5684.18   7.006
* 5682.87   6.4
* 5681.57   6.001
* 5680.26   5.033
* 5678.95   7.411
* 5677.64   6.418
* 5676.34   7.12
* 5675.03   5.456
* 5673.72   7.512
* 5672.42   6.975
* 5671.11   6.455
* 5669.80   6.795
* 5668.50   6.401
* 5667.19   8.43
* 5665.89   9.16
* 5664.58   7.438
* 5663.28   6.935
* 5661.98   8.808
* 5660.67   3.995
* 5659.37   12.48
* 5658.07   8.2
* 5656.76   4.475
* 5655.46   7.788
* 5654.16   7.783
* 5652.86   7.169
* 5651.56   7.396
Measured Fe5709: 2.4 angstroms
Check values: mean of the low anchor 6.61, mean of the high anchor 7.07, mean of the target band 6.17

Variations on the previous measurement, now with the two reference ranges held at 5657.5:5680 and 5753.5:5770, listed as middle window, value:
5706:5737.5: 2.7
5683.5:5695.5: 1.0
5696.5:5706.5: 1.6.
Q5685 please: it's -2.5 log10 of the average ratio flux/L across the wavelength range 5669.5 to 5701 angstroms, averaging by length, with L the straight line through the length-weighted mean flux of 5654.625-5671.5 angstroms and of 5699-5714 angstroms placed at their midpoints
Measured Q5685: 0.08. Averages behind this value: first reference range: 7.51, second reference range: 6.29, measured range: 6.43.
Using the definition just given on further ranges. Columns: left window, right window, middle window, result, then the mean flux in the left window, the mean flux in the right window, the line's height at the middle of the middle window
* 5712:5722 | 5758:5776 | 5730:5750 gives 0.03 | 6.49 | 7.39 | 6.91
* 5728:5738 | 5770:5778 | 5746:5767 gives 0.02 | 6.91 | 7.27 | 7.12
